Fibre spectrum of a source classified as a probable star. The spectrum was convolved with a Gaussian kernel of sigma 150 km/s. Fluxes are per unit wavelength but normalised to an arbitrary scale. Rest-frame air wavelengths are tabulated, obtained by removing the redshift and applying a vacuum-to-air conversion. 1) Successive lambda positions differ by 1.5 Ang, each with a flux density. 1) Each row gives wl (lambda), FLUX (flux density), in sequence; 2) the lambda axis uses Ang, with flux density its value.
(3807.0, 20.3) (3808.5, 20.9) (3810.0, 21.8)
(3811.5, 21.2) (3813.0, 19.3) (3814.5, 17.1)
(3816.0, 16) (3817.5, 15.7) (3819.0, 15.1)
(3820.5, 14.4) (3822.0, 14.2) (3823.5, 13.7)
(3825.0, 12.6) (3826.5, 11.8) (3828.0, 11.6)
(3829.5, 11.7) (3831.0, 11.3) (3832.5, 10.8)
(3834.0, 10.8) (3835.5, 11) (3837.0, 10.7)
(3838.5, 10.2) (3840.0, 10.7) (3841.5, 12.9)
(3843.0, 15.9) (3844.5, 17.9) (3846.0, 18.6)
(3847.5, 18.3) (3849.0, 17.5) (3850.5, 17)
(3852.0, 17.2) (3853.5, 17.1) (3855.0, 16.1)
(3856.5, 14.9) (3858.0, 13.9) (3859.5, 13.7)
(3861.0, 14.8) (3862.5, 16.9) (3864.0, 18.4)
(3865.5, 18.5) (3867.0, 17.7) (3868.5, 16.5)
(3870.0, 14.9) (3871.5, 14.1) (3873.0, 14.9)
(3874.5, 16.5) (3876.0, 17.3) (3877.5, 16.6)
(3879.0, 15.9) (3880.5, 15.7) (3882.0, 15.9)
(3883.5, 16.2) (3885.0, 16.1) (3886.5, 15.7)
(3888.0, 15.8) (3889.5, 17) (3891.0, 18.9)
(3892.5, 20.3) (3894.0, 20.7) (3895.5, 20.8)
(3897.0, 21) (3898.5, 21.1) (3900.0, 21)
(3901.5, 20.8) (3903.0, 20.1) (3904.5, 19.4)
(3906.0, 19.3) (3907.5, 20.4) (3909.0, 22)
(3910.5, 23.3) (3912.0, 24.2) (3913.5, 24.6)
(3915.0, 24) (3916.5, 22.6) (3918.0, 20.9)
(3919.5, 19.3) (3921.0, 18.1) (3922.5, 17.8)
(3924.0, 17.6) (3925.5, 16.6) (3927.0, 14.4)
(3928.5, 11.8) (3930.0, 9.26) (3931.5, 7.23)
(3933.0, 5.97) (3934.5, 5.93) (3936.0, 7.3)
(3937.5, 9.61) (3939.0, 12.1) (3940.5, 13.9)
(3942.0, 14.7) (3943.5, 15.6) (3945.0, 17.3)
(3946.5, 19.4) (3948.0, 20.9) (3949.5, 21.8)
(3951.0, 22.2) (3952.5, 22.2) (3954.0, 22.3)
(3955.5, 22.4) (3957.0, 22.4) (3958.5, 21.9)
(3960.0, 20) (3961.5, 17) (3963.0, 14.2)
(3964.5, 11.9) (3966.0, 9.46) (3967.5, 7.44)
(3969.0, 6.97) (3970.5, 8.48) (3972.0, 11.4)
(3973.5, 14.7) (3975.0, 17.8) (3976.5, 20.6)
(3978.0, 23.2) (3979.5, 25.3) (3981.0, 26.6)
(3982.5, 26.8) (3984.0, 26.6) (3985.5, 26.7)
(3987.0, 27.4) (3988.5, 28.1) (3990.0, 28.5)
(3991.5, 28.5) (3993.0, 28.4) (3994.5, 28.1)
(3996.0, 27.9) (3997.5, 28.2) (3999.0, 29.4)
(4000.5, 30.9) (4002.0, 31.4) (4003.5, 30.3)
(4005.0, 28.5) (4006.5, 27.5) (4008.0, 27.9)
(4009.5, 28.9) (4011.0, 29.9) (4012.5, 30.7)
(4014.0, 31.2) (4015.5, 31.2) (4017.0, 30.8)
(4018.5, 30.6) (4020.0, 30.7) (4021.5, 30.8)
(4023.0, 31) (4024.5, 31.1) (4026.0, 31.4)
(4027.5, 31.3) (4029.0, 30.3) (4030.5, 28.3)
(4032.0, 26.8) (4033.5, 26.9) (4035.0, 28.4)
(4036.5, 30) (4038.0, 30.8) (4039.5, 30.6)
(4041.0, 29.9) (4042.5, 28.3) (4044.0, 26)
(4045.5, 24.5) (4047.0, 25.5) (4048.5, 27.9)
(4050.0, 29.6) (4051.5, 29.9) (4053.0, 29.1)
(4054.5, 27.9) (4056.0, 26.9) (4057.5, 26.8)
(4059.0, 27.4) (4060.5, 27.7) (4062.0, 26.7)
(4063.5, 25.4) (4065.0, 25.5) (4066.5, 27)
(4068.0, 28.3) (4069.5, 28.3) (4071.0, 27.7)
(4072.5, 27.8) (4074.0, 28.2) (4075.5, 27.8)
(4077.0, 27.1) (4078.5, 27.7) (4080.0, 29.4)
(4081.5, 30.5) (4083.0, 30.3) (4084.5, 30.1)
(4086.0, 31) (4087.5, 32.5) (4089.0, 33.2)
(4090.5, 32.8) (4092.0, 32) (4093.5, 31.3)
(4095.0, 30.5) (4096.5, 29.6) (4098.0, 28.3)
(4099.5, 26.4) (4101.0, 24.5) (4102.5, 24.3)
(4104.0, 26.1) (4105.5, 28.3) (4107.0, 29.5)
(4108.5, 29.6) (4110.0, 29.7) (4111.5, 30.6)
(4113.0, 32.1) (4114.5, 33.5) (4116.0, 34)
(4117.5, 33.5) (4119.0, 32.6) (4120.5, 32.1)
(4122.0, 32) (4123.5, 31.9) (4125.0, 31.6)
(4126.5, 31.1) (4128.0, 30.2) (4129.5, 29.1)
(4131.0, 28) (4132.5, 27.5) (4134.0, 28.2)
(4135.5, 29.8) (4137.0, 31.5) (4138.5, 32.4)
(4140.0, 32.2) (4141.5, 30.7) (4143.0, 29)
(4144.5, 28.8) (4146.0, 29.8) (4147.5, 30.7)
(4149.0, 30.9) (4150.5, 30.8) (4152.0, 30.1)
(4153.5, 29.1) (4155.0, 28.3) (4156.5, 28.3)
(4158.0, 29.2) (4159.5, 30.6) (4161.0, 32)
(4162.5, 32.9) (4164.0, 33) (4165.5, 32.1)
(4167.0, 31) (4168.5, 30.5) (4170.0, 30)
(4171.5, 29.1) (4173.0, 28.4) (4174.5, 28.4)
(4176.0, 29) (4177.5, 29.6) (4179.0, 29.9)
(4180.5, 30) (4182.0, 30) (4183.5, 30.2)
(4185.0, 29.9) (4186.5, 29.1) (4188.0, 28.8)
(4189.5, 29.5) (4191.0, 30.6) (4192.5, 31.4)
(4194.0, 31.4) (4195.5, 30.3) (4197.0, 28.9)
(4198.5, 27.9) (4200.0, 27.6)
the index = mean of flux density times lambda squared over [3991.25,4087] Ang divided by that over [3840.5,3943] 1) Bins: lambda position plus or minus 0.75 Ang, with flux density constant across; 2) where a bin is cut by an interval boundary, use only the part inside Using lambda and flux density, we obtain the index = 1.8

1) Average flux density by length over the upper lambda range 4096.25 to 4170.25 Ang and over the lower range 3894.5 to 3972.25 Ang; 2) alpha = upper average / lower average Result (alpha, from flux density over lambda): 1.8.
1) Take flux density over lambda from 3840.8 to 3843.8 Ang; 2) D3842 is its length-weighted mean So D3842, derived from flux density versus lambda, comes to 14.5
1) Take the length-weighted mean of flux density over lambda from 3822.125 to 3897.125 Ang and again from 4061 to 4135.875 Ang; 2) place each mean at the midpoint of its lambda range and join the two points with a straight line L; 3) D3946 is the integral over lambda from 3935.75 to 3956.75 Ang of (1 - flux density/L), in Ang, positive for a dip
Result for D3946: 3.1 Ang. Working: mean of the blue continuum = 15.4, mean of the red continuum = 29.5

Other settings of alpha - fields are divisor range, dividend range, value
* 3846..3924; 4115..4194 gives 1.66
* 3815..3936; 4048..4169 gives 1.83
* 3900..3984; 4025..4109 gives 1.64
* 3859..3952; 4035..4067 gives 1.62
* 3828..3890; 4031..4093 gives 1.88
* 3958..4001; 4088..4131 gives 1.42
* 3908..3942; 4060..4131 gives 1.86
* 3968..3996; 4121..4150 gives 1.35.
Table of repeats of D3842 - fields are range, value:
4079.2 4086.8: 30.3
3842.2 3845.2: 16.8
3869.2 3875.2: 15.1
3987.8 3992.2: 28.4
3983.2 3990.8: 27.5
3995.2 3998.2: 28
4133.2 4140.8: 30.8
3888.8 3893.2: 18.7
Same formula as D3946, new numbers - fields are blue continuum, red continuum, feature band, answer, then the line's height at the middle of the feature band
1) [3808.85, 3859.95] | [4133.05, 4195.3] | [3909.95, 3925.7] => -1.9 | 18.7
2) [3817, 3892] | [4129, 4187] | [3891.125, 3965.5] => 2.5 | 18.7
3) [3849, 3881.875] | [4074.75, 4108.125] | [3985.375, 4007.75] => -4.7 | 23.7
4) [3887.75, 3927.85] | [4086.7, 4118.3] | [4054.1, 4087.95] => 0.4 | 28.5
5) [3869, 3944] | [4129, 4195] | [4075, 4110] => -3.7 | 26.5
